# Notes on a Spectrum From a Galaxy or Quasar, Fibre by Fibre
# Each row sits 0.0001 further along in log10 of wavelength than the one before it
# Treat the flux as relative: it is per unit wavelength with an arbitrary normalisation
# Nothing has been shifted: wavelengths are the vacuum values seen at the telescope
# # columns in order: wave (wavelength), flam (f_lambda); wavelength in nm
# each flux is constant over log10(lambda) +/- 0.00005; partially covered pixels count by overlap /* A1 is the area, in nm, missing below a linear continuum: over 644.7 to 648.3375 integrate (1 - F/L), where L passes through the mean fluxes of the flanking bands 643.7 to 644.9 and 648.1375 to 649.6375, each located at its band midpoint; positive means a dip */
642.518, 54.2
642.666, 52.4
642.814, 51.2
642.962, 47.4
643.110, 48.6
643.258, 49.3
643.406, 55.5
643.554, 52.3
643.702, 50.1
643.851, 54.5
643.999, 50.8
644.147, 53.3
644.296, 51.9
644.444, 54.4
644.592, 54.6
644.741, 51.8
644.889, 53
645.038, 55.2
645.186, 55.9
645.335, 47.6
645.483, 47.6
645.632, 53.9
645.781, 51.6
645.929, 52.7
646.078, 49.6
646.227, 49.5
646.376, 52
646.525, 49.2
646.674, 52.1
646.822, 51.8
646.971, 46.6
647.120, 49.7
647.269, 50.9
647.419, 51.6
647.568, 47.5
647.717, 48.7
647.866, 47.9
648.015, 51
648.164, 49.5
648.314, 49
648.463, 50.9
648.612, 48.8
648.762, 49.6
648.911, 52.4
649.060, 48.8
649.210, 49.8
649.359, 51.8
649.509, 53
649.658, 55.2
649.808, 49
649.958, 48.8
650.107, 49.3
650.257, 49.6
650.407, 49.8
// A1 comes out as 0.08 nm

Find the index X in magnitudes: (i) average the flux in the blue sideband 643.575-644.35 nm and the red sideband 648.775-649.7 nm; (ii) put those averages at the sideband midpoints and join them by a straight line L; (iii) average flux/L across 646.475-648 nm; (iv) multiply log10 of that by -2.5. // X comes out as 0.05 mag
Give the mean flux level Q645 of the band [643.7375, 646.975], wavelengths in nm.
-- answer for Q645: 51.9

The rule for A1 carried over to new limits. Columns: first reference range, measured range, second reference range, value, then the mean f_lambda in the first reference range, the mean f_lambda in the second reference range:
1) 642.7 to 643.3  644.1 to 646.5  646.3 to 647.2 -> -0.10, 49.3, 50.3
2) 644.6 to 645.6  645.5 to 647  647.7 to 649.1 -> 0.01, 52.1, 49.7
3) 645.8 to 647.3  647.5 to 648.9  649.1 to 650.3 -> 0.03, 50.5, 50.8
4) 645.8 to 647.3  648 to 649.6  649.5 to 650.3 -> 0.01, 50.5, 50.7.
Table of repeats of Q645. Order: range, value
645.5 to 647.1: 50.7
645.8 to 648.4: 50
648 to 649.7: 50.7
